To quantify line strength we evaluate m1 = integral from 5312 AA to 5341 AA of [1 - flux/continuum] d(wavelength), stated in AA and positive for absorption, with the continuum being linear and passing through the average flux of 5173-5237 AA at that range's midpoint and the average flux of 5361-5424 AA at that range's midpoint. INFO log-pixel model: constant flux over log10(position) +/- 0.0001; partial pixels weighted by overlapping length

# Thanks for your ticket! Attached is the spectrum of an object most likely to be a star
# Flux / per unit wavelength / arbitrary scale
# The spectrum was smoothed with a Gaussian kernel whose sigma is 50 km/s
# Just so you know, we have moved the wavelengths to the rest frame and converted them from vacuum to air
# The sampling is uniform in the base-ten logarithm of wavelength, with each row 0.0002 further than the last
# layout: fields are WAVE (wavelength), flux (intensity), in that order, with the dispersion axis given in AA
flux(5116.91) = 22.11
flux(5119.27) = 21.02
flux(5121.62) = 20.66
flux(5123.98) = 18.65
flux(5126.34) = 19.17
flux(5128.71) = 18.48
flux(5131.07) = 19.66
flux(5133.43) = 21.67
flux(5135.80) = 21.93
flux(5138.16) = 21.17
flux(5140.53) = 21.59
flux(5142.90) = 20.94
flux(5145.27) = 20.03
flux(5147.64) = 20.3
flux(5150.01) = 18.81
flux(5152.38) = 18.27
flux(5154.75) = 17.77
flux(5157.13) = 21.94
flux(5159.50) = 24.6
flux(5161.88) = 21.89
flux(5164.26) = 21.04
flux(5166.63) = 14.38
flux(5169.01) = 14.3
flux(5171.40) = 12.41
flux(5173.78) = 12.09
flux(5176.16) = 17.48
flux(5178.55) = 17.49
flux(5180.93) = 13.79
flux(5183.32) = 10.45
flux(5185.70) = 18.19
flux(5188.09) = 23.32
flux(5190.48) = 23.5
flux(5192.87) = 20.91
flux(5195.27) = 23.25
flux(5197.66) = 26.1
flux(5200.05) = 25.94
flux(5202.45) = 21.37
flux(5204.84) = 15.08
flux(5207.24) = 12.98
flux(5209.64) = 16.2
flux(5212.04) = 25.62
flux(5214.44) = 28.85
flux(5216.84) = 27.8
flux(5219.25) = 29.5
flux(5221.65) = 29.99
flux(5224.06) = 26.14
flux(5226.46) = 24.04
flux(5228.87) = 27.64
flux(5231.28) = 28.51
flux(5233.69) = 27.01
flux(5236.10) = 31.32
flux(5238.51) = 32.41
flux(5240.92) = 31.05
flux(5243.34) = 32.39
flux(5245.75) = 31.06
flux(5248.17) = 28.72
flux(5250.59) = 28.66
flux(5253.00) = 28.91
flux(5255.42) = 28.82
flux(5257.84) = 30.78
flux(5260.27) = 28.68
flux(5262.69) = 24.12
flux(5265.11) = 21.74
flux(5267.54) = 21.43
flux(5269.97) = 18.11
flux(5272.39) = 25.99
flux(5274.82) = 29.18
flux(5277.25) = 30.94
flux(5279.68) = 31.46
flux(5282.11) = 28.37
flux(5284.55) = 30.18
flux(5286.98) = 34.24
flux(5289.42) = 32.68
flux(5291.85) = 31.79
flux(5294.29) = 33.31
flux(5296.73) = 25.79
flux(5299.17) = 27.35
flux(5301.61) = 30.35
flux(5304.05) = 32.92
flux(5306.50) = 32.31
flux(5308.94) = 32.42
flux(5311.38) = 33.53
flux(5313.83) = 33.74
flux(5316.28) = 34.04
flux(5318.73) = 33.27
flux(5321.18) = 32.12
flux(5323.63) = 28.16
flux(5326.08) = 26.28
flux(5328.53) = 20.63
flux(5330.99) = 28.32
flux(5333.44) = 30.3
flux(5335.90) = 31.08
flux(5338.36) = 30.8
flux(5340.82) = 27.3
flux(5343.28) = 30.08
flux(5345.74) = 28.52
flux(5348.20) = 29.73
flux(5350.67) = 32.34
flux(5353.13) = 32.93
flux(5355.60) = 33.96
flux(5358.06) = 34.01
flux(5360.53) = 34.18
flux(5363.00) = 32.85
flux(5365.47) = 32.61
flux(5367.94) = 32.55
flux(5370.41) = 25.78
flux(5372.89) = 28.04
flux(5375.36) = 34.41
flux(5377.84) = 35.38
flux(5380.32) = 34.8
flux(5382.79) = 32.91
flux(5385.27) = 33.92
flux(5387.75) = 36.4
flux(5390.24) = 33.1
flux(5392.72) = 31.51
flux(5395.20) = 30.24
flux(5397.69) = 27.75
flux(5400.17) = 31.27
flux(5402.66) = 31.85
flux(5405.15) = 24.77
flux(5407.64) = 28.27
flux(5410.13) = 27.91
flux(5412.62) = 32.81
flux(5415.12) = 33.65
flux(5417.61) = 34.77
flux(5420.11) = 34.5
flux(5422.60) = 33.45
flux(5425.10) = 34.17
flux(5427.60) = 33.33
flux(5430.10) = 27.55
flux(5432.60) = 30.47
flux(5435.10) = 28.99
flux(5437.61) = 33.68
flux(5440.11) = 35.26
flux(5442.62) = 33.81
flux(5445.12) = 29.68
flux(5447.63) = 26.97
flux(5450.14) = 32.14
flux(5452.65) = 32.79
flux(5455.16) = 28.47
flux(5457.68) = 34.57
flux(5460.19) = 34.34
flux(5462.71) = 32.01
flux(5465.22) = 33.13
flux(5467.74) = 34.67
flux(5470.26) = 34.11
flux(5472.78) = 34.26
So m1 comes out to -1.3 AA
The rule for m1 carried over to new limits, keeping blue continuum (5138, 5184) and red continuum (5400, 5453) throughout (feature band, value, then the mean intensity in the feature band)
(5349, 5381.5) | -4.8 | 32.6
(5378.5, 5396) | -2.4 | 33.4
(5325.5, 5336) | -0.1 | 27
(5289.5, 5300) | -2.2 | 30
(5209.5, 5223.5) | -4.2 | 27.1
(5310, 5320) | -3.0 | 33.6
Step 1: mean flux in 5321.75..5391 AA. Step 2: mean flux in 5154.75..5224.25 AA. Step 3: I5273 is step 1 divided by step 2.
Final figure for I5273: 1.52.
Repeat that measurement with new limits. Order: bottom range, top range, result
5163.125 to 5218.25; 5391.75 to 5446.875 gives 1.62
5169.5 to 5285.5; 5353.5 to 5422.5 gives 1.31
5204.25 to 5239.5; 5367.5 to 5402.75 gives 1.25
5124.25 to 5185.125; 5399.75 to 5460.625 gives 1.71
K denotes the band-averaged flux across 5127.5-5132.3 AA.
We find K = 19.1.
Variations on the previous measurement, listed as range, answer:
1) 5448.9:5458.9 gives 32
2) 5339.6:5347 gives 28.7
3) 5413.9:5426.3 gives 34.1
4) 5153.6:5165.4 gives 21.5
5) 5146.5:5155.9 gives 18.8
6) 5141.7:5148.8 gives 20.4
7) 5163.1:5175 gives 14.8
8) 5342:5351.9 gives 30.2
